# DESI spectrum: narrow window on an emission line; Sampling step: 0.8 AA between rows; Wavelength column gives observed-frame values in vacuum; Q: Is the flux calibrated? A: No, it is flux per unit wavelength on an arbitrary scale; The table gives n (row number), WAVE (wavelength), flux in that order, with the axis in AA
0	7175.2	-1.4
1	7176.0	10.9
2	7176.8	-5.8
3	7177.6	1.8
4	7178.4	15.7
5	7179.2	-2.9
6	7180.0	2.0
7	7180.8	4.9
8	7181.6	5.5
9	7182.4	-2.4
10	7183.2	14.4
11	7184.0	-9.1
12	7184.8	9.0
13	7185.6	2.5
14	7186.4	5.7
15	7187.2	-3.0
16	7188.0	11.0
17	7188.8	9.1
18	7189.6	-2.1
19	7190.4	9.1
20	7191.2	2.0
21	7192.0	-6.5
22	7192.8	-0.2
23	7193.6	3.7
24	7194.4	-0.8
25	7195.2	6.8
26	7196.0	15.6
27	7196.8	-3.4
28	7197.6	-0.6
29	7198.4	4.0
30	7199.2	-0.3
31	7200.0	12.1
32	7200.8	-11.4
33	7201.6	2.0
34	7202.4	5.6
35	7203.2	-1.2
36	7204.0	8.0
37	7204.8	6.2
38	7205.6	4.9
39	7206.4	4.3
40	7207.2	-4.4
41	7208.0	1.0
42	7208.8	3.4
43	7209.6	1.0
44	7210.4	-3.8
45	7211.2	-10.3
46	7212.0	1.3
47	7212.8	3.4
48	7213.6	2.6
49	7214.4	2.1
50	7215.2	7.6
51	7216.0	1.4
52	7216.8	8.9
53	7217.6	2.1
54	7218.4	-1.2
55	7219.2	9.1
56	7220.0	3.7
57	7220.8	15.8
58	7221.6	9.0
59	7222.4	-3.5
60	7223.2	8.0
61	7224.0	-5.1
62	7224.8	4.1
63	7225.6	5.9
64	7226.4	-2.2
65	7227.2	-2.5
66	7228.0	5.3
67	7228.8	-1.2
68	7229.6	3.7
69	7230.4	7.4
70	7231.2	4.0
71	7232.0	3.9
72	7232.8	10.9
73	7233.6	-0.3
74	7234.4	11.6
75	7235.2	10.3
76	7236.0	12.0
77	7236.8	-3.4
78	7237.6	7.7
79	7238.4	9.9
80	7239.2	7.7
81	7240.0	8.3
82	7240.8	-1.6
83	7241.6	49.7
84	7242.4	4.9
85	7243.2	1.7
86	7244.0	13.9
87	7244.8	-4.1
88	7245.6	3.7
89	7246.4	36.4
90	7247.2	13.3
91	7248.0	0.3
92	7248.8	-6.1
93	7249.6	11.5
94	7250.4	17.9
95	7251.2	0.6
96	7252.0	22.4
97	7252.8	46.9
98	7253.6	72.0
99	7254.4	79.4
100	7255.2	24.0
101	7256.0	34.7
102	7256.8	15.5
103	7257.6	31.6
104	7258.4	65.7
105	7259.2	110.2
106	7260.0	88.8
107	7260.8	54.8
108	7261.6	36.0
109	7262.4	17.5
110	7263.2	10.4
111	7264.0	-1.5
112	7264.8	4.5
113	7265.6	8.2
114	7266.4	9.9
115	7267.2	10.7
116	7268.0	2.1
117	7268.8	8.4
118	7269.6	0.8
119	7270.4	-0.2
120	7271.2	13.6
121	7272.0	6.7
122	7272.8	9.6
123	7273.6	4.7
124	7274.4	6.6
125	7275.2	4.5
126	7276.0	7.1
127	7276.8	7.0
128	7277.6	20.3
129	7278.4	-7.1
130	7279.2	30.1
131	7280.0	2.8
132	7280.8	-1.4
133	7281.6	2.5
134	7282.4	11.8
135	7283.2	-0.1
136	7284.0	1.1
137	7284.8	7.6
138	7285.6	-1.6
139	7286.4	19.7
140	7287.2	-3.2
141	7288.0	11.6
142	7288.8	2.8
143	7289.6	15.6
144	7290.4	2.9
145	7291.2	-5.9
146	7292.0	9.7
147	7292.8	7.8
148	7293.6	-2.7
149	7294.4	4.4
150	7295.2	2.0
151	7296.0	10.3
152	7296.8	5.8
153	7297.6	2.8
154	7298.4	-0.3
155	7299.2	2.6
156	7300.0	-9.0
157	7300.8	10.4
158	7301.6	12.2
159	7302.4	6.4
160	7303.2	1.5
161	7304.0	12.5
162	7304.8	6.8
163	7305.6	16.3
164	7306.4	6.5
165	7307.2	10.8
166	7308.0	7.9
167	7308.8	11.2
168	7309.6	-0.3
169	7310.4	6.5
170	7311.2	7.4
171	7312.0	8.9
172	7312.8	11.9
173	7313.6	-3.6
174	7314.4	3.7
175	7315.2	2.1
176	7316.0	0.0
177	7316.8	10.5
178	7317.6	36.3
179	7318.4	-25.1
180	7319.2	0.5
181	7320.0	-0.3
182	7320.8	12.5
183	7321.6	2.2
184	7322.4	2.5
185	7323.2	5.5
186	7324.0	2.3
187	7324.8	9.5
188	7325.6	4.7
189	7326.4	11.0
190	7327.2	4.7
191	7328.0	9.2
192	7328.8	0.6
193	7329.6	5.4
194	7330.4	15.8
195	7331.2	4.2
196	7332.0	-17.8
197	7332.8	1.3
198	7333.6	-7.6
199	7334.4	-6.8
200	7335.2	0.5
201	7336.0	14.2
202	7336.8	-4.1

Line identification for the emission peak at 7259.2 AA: [O II] 3727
